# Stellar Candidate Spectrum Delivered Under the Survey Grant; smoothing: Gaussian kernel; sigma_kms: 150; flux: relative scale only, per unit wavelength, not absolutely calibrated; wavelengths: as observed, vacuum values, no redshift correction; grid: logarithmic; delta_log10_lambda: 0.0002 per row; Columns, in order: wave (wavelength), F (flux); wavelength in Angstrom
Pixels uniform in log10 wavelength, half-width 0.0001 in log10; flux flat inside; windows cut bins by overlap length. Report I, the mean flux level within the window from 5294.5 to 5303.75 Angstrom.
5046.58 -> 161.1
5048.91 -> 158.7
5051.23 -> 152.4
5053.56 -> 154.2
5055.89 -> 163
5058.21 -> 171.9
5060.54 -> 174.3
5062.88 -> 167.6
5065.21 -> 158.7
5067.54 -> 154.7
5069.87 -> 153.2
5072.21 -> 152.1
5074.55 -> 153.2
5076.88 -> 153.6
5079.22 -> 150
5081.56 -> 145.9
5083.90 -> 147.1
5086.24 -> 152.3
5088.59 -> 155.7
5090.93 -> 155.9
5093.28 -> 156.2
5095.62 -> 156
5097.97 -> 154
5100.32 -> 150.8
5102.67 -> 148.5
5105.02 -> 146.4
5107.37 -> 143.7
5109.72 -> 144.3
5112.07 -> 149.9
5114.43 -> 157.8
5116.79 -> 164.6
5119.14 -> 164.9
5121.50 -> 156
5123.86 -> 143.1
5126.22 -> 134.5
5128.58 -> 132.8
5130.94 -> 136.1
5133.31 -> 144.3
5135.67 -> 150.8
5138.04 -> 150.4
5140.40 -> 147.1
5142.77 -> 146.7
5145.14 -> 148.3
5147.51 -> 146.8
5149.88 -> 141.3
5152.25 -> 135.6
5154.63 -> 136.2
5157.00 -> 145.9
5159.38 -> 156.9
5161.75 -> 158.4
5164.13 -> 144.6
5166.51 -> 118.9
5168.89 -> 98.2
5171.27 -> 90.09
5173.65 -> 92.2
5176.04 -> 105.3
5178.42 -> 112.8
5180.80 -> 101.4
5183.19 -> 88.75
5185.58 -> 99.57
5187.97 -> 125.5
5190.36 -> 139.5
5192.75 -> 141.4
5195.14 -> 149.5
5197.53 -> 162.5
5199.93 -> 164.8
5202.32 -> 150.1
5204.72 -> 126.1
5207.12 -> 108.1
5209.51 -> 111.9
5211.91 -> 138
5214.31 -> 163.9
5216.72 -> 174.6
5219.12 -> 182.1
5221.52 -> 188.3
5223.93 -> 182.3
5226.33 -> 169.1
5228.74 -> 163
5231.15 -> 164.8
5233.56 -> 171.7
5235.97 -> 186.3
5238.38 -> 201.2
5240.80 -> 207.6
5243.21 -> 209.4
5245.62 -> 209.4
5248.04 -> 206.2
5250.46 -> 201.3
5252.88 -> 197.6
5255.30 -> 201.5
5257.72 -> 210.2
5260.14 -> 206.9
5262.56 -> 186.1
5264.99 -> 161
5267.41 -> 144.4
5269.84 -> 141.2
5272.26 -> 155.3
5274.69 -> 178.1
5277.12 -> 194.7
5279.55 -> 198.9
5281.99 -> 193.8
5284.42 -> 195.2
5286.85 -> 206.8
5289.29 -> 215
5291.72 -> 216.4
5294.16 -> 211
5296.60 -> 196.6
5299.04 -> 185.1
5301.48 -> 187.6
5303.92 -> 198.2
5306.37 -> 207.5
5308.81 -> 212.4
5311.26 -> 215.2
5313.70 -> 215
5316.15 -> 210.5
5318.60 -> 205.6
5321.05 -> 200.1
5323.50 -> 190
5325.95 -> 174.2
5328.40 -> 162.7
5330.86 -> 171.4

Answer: 193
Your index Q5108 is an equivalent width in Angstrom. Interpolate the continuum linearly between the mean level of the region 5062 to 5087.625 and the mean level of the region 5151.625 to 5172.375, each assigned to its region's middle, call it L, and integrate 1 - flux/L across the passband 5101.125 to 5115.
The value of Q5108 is -0.3 Angstrom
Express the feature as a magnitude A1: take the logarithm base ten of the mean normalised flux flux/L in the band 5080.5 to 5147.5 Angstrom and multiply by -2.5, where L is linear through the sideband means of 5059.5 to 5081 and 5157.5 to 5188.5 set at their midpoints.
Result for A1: -0.079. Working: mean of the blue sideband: 157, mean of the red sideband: 115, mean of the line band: 149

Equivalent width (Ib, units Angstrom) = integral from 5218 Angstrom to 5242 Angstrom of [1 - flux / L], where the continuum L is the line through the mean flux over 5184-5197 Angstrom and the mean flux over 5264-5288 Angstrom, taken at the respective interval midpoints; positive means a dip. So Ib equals -4.6 Angstrom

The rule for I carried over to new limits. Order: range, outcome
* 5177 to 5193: 114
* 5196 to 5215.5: 141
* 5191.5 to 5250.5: 169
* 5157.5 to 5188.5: 115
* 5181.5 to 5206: 134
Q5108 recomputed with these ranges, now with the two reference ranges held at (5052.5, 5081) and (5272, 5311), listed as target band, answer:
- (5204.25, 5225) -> 3.5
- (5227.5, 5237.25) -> 0.8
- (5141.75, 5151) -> 1.4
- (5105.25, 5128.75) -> 2.5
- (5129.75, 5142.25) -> 1.8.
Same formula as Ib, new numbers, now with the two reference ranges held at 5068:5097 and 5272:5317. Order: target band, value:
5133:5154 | 2.6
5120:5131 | 1.4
